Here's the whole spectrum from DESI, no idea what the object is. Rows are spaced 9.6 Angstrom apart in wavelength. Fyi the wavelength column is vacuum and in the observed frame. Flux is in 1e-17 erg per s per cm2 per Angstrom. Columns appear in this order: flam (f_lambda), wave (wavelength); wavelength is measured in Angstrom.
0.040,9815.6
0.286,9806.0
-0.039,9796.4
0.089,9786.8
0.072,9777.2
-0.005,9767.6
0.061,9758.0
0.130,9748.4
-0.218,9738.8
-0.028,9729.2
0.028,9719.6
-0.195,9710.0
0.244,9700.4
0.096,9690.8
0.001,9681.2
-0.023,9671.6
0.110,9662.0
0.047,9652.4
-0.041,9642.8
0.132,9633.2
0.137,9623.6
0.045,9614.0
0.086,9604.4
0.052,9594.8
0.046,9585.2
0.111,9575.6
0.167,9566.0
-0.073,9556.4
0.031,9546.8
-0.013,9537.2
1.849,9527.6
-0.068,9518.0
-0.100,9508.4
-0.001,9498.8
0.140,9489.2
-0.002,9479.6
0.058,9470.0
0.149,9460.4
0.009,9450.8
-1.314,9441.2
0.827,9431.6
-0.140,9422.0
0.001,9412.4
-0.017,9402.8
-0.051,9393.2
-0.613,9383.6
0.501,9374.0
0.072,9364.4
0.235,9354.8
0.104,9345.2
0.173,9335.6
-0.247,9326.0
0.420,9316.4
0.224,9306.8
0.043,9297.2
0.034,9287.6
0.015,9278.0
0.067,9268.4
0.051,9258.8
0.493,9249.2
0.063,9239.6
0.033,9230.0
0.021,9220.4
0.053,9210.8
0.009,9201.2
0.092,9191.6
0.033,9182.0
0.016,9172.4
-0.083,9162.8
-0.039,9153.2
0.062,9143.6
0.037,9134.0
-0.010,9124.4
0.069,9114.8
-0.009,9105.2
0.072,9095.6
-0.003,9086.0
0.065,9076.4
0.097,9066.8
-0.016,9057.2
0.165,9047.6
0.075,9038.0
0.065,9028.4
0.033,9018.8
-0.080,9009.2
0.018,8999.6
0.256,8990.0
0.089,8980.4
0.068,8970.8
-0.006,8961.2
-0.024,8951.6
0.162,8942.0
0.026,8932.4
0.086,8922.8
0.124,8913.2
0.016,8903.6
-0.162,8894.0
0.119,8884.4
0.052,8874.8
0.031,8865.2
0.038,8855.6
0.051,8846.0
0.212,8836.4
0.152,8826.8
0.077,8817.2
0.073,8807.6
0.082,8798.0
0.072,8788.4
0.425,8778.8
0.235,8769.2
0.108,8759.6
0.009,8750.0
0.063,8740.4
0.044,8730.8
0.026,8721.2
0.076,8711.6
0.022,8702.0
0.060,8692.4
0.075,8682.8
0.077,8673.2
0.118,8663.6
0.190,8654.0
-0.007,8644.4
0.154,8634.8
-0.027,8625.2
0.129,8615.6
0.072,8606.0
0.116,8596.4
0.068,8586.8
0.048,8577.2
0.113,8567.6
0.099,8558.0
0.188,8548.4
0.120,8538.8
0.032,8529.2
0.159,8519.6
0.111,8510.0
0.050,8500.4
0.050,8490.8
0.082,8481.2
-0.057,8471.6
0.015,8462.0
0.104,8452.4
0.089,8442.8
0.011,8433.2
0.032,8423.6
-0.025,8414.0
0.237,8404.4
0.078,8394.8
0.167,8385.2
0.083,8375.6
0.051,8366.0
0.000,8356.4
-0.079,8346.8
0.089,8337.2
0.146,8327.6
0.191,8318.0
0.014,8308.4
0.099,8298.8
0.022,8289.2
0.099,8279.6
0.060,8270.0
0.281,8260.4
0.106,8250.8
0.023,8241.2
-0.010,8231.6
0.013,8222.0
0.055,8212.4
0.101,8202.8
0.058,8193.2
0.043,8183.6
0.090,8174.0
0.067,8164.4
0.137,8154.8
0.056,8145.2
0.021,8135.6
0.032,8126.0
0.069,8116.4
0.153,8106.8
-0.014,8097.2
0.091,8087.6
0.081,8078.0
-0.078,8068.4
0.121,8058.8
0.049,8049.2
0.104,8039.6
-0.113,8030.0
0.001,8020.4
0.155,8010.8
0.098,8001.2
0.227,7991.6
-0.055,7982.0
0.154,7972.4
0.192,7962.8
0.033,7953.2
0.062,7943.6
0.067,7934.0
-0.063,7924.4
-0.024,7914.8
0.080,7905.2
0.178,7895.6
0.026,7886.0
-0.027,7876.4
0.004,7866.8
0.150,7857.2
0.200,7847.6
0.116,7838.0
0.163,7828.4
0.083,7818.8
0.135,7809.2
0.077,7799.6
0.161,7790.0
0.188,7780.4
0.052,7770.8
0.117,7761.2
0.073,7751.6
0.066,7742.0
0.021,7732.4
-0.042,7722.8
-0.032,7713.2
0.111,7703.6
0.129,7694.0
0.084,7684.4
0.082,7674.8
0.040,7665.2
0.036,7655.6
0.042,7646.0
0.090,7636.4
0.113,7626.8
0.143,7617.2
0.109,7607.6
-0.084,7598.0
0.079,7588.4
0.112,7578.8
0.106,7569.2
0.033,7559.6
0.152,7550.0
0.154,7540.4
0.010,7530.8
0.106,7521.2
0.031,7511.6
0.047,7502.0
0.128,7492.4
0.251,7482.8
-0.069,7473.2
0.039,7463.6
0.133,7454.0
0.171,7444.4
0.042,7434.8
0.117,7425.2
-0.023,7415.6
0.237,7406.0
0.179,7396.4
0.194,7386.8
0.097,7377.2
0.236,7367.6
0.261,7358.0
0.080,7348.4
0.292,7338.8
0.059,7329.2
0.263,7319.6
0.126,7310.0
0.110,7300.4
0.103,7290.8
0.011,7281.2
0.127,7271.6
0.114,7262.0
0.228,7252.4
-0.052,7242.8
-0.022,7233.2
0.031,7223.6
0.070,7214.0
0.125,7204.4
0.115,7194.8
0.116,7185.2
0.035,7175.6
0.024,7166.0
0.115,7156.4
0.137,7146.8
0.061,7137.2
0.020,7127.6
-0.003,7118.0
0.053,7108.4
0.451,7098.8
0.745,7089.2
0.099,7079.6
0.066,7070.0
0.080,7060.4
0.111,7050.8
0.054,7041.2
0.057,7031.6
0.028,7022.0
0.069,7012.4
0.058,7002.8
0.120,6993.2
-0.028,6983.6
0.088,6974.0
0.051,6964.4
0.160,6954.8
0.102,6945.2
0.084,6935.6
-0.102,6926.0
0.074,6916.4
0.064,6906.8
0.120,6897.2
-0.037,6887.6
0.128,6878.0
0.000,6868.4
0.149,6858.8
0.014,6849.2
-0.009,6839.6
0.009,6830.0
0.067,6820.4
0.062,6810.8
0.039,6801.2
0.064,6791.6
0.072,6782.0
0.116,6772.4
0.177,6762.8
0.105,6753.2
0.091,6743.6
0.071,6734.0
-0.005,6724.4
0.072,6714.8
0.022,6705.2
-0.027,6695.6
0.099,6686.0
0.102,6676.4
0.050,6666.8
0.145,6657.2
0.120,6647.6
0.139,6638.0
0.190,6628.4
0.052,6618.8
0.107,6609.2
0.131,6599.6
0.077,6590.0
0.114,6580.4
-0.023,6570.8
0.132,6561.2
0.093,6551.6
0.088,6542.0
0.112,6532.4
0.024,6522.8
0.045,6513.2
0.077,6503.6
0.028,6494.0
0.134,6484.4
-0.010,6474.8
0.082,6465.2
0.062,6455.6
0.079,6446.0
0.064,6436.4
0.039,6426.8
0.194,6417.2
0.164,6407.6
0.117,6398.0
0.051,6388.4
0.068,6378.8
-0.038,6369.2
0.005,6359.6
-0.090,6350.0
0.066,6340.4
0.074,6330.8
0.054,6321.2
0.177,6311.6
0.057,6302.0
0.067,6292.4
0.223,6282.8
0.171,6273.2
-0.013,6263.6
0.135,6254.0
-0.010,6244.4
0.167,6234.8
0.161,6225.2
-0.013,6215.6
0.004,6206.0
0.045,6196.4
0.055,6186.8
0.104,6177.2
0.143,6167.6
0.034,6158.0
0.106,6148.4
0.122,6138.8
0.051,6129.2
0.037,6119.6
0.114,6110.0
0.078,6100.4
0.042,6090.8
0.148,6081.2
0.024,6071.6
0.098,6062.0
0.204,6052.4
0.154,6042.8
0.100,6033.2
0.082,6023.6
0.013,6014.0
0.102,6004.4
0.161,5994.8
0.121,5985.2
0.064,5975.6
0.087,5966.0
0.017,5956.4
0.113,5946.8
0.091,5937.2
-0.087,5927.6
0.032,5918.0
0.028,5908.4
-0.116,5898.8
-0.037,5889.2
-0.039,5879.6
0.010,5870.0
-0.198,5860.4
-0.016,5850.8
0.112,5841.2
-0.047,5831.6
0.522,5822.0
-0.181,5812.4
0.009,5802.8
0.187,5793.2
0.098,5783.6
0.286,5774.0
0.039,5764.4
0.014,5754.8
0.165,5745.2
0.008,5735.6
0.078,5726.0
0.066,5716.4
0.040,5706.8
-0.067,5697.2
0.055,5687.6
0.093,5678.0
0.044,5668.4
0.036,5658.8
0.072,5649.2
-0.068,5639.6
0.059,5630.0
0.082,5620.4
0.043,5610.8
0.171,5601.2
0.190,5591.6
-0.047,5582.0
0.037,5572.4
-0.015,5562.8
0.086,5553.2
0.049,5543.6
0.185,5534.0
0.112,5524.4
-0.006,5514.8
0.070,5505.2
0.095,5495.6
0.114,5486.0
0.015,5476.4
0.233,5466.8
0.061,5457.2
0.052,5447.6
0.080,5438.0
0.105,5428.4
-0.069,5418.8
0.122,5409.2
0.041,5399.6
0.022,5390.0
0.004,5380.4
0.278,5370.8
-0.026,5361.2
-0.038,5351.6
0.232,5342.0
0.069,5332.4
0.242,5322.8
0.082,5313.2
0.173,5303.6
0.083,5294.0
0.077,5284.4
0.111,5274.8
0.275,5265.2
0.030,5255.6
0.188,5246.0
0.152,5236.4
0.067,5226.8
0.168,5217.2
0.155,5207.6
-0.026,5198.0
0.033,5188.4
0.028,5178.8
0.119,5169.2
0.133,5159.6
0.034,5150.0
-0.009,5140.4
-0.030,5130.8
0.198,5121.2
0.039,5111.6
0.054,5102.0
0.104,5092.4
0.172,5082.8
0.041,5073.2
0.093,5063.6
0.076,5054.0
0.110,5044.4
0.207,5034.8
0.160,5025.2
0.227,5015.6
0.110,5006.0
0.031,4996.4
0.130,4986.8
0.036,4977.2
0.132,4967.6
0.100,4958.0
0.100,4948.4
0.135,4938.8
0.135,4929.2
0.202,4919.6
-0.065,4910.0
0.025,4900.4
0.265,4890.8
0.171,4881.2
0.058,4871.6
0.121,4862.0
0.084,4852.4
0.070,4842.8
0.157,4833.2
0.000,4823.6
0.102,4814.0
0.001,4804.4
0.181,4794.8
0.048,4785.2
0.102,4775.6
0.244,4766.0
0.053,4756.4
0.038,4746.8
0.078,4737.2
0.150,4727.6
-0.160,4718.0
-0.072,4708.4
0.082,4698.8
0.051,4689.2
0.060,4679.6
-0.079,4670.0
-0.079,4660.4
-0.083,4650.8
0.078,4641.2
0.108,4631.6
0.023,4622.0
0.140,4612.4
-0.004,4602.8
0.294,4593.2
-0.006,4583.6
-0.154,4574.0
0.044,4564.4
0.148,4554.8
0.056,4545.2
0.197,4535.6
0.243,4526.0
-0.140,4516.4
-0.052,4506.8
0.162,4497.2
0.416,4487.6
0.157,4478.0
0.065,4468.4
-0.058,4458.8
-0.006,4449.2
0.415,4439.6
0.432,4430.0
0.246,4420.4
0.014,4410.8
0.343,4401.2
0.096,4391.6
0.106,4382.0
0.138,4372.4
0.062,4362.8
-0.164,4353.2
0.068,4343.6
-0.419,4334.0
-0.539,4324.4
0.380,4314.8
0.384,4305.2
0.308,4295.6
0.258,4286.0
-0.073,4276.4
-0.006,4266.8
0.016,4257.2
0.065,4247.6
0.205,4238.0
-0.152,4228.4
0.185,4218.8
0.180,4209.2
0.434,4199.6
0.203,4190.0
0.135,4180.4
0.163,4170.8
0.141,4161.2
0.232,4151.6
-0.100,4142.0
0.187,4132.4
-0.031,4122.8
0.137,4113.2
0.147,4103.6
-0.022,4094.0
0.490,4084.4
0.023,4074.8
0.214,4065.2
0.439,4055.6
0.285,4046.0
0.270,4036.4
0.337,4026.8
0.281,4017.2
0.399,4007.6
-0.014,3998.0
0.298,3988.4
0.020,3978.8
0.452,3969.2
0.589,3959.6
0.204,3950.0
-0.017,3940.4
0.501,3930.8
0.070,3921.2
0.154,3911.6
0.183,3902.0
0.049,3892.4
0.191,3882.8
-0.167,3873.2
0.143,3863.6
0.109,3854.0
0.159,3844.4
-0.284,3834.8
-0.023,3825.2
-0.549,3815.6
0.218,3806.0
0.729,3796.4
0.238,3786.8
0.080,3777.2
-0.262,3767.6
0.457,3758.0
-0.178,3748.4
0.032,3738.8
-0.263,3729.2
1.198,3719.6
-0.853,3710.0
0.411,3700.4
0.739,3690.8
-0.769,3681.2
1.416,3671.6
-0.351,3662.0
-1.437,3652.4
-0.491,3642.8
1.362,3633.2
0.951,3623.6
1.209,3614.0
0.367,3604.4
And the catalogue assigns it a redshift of 0.902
